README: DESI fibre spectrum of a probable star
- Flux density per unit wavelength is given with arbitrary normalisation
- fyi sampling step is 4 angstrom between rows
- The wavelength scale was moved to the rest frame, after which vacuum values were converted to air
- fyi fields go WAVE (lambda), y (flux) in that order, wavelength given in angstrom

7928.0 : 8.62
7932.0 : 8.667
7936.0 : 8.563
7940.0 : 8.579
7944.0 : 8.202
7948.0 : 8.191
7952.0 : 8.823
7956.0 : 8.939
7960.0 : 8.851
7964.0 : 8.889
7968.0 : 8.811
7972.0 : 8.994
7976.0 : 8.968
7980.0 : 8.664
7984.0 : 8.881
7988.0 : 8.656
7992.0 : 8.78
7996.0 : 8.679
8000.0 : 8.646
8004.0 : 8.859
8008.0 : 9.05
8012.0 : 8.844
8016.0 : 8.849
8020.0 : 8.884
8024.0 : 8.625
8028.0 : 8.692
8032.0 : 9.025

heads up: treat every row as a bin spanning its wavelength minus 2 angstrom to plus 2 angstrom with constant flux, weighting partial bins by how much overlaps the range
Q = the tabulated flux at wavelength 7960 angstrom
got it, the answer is 8.851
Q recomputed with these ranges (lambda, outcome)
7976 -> 8.968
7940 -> 8.579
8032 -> 9.025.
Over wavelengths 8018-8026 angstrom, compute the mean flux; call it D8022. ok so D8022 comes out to 8.75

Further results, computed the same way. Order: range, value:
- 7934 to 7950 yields 8.38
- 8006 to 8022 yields 8.91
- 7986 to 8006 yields 8.72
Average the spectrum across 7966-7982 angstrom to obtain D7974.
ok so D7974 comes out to 8.86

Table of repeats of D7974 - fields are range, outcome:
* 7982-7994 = 8.77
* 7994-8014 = 8.82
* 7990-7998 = 8.73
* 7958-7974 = 8.89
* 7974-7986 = 8.84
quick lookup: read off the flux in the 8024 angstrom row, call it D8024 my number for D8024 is 8.625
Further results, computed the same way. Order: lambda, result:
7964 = 8.889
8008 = 9.05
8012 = 8.844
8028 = 8.692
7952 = 8.823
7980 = 8.664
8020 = 8.884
